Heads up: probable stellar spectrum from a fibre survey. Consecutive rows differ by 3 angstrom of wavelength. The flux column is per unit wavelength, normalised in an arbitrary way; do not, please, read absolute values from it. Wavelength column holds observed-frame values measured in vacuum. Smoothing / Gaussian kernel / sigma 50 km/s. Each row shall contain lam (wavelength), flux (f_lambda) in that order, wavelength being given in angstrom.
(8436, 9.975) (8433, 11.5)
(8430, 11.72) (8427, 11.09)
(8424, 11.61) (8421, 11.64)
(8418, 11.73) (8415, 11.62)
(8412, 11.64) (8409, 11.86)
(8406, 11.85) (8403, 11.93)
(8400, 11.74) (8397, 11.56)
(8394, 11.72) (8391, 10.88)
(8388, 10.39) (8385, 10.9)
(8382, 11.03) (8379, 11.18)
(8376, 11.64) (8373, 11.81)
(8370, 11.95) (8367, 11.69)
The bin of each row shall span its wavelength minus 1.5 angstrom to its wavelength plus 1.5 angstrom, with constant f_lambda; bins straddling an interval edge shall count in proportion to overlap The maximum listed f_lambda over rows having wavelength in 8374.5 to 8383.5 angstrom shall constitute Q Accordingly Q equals 11.64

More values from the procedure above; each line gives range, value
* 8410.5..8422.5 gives 11.73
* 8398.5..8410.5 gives 11.93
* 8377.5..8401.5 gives 11.74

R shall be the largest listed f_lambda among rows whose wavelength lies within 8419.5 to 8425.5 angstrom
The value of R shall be 11.64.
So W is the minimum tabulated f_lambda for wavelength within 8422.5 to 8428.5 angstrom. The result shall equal 11.09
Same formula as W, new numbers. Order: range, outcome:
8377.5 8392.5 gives 10.39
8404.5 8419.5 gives 11.62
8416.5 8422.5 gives 11.64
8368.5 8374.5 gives 11.81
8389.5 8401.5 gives 10.88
